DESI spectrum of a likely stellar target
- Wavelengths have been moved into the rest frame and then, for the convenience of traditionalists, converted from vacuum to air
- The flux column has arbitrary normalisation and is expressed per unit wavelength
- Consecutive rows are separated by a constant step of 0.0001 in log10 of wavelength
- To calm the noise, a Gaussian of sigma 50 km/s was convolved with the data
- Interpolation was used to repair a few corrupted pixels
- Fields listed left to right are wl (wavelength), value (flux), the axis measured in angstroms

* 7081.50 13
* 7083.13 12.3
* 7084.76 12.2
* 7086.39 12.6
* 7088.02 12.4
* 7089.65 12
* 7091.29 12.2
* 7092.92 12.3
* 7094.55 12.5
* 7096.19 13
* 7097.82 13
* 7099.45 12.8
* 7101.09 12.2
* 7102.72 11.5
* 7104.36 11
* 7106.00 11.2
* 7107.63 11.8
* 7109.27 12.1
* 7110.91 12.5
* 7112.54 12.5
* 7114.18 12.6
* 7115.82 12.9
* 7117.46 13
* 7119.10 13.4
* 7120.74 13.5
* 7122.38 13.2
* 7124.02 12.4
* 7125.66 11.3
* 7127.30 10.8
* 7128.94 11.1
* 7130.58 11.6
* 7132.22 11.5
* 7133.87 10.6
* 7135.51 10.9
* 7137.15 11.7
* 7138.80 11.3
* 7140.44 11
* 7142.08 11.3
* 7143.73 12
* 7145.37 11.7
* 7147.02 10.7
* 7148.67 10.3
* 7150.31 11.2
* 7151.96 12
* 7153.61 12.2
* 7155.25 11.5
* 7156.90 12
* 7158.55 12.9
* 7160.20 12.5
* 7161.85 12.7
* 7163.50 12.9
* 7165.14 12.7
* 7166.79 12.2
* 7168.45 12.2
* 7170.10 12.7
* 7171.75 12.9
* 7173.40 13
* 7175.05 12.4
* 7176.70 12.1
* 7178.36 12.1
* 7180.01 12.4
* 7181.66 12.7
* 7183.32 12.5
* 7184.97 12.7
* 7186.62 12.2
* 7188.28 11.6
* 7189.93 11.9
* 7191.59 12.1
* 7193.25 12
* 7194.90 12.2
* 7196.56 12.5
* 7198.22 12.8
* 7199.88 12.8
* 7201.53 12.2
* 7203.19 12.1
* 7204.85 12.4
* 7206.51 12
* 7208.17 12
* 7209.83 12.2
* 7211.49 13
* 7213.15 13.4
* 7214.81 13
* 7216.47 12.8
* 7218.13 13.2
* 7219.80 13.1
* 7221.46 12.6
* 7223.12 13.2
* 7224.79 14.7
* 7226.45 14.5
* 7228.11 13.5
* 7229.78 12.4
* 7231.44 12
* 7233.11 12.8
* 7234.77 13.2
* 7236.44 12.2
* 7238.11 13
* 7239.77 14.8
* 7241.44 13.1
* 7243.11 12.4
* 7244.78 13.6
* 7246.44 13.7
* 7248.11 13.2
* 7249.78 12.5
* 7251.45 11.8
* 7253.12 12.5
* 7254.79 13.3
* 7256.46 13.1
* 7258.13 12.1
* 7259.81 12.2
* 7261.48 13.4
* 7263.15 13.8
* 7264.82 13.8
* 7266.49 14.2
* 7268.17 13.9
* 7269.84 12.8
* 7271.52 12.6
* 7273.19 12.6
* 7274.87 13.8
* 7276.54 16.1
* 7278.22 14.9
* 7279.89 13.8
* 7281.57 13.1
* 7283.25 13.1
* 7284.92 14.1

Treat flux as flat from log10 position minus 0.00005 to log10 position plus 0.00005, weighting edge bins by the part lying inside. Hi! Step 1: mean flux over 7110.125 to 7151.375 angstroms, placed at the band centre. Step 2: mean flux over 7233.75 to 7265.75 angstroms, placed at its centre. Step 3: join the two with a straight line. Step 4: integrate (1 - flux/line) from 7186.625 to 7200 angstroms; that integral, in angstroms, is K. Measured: 0.3 angstroms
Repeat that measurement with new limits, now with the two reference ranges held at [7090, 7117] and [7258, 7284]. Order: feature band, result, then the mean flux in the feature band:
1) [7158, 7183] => 0.4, 12.6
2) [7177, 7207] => 1.5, 12.3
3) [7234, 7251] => 0.2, 13.1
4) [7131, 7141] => 1.1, 11.2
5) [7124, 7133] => 0.8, 11.4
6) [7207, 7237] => 0.4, 13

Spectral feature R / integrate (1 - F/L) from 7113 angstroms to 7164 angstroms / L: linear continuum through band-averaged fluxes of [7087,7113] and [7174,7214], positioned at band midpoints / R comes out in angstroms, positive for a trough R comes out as 1.5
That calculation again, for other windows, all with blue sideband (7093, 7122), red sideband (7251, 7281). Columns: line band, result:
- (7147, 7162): 1.07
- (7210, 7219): 0.05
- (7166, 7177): 0.26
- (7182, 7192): 0.56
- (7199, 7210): 0.66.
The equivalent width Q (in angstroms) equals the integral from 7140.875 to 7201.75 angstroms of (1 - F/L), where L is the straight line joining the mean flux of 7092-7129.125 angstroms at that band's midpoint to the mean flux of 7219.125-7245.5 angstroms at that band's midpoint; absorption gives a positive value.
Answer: 2.7 angstroms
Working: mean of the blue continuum 12.3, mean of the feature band 12.2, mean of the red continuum 13.2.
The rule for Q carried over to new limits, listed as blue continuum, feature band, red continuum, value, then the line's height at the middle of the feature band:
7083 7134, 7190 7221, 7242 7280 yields 0.9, 12.9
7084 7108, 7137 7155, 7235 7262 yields 1.5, 12.4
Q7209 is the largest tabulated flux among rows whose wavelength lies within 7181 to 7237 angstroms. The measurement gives 14.7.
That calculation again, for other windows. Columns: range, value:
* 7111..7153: 13.5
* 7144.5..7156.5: 12.2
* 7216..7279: 16.1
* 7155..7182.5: 13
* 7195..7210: 12.8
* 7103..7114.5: 12.6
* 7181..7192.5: 12.7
